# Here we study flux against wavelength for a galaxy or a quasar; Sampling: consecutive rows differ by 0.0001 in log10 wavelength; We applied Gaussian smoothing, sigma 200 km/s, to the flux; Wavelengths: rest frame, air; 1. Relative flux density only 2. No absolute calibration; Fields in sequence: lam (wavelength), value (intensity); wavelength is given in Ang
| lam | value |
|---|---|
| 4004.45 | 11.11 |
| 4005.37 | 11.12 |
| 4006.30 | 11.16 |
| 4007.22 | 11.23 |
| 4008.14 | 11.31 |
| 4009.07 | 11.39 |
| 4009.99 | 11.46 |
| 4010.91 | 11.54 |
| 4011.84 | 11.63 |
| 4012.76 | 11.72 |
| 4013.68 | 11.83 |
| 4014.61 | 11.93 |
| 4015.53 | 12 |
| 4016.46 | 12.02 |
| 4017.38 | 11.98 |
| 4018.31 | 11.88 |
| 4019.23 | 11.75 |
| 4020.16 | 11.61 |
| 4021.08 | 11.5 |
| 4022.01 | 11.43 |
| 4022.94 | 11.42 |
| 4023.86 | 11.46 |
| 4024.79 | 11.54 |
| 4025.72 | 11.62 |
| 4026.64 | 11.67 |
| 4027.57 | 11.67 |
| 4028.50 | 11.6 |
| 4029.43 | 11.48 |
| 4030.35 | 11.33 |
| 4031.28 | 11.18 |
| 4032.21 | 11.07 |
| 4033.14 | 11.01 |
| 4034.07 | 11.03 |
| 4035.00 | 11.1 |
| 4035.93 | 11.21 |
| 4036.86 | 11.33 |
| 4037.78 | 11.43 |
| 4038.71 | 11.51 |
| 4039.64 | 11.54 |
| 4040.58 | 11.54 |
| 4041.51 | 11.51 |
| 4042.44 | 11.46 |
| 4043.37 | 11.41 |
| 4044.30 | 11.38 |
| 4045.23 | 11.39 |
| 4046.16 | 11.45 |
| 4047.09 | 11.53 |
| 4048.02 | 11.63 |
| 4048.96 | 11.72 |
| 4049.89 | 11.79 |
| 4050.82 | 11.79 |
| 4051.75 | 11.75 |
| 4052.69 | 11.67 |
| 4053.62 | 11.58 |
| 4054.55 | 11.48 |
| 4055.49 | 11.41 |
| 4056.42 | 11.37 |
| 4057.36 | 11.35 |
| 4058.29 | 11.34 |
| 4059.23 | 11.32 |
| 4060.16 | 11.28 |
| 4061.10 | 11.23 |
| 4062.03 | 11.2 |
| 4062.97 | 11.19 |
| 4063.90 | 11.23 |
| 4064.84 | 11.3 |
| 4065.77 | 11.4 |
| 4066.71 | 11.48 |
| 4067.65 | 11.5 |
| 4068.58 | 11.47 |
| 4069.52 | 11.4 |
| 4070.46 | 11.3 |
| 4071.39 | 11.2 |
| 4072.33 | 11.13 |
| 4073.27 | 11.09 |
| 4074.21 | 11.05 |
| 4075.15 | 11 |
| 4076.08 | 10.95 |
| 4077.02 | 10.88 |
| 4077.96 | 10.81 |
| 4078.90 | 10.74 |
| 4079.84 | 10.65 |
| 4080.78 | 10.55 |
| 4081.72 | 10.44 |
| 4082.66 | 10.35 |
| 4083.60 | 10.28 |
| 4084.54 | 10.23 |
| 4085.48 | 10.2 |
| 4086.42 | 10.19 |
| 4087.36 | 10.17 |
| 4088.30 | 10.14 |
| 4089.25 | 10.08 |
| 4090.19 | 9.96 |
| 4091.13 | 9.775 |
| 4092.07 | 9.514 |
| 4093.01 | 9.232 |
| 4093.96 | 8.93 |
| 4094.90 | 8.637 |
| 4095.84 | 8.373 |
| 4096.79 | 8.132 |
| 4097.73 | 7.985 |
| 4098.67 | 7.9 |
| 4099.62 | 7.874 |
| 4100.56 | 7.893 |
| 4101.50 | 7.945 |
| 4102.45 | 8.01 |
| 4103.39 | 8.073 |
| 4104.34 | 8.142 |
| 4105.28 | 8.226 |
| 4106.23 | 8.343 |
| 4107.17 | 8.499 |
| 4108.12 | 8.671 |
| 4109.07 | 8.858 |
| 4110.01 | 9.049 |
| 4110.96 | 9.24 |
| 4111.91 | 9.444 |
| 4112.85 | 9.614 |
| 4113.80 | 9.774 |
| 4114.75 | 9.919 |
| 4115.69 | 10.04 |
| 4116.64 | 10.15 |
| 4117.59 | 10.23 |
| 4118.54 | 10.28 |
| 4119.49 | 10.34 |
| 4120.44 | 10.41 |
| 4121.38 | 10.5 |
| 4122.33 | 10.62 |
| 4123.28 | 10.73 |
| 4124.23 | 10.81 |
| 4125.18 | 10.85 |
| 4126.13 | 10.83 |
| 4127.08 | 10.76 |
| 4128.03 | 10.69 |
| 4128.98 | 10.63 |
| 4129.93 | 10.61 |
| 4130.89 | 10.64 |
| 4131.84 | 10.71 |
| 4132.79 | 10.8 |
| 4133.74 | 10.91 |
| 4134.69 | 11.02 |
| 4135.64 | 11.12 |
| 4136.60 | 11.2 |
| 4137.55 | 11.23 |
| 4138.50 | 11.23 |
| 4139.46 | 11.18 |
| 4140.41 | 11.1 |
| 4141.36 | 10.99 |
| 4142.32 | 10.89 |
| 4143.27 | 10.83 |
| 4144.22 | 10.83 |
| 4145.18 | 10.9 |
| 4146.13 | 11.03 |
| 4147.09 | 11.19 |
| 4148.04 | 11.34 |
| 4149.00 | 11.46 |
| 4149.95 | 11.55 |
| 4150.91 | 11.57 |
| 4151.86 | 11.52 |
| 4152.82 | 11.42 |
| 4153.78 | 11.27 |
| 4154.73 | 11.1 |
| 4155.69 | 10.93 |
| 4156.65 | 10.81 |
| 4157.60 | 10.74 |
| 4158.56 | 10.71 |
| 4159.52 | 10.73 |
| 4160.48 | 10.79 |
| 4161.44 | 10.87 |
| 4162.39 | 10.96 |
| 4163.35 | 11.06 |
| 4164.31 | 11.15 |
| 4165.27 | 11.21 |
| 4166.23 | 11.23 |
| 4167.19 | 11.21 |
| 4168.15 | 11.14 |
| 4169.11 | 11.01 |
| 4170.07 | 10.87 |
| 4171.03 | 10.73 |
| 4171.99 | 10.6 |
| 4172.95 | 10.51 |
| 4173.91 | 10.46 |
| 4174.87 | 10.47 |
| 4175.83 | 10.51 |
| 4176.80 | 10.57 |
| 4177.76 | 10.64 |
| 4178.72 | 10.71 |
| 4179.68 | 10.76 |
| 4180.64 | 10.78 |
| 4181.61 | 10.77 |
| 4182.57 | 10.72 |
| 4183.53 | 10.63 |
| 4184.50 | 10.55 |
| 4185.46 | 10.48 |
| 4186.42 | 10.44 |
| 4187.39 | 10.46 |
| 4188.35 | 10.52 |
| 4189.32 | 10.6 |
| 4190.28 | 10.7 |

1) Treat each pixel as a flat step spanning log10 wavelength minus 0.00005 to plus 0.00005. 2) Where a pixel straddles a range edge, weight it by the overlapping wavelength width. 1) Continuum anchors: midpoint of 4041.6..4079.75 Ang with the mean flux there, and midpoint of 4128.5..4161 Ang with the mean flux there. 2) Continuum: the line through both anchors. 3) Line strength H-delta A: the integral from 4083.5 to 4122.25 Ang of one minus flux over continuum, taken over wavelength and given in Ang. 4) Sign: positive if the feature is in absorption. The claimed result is 6.7 Ang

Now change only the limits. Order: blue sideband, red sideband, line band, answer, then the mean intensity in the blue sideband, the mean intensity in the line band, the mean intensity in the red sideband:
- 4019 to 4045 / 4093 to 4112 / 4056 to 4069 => -1.6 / 11.4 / 11.3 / 8.41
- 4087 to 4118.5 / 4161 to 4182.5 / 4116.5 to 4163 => -4.3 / 9.01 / 10.9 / 10.8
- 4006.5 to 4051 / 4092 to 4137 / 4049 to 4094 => -1.4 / 11.5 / 10.9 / 9.61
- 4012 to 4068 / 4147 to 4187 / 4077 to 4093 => 1.5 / 11.5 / 10.2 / 10.9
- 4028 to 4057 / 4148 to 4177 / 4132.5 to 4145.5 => 0.1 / 11.4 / 11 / 11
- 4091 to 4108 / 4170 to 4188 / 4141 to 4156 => -2.2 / 8.39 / 11.2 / 10.6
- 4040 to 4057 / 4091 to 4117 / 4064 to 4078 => -1.1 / 11.5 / 11.2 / 8.78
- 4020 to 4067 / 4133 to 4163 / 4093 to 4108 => 4.0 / 11.4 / 8.24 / 11.1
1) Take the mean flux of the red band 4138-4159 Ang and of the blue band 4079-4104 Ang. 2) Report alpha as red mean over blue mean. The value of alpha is 1.2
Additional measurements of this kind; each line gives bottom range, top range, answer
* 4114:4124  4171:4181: 1.03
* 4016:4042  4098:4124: 0.80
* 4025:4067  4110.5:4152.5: 0.94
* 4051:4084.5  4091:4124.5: 0.82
